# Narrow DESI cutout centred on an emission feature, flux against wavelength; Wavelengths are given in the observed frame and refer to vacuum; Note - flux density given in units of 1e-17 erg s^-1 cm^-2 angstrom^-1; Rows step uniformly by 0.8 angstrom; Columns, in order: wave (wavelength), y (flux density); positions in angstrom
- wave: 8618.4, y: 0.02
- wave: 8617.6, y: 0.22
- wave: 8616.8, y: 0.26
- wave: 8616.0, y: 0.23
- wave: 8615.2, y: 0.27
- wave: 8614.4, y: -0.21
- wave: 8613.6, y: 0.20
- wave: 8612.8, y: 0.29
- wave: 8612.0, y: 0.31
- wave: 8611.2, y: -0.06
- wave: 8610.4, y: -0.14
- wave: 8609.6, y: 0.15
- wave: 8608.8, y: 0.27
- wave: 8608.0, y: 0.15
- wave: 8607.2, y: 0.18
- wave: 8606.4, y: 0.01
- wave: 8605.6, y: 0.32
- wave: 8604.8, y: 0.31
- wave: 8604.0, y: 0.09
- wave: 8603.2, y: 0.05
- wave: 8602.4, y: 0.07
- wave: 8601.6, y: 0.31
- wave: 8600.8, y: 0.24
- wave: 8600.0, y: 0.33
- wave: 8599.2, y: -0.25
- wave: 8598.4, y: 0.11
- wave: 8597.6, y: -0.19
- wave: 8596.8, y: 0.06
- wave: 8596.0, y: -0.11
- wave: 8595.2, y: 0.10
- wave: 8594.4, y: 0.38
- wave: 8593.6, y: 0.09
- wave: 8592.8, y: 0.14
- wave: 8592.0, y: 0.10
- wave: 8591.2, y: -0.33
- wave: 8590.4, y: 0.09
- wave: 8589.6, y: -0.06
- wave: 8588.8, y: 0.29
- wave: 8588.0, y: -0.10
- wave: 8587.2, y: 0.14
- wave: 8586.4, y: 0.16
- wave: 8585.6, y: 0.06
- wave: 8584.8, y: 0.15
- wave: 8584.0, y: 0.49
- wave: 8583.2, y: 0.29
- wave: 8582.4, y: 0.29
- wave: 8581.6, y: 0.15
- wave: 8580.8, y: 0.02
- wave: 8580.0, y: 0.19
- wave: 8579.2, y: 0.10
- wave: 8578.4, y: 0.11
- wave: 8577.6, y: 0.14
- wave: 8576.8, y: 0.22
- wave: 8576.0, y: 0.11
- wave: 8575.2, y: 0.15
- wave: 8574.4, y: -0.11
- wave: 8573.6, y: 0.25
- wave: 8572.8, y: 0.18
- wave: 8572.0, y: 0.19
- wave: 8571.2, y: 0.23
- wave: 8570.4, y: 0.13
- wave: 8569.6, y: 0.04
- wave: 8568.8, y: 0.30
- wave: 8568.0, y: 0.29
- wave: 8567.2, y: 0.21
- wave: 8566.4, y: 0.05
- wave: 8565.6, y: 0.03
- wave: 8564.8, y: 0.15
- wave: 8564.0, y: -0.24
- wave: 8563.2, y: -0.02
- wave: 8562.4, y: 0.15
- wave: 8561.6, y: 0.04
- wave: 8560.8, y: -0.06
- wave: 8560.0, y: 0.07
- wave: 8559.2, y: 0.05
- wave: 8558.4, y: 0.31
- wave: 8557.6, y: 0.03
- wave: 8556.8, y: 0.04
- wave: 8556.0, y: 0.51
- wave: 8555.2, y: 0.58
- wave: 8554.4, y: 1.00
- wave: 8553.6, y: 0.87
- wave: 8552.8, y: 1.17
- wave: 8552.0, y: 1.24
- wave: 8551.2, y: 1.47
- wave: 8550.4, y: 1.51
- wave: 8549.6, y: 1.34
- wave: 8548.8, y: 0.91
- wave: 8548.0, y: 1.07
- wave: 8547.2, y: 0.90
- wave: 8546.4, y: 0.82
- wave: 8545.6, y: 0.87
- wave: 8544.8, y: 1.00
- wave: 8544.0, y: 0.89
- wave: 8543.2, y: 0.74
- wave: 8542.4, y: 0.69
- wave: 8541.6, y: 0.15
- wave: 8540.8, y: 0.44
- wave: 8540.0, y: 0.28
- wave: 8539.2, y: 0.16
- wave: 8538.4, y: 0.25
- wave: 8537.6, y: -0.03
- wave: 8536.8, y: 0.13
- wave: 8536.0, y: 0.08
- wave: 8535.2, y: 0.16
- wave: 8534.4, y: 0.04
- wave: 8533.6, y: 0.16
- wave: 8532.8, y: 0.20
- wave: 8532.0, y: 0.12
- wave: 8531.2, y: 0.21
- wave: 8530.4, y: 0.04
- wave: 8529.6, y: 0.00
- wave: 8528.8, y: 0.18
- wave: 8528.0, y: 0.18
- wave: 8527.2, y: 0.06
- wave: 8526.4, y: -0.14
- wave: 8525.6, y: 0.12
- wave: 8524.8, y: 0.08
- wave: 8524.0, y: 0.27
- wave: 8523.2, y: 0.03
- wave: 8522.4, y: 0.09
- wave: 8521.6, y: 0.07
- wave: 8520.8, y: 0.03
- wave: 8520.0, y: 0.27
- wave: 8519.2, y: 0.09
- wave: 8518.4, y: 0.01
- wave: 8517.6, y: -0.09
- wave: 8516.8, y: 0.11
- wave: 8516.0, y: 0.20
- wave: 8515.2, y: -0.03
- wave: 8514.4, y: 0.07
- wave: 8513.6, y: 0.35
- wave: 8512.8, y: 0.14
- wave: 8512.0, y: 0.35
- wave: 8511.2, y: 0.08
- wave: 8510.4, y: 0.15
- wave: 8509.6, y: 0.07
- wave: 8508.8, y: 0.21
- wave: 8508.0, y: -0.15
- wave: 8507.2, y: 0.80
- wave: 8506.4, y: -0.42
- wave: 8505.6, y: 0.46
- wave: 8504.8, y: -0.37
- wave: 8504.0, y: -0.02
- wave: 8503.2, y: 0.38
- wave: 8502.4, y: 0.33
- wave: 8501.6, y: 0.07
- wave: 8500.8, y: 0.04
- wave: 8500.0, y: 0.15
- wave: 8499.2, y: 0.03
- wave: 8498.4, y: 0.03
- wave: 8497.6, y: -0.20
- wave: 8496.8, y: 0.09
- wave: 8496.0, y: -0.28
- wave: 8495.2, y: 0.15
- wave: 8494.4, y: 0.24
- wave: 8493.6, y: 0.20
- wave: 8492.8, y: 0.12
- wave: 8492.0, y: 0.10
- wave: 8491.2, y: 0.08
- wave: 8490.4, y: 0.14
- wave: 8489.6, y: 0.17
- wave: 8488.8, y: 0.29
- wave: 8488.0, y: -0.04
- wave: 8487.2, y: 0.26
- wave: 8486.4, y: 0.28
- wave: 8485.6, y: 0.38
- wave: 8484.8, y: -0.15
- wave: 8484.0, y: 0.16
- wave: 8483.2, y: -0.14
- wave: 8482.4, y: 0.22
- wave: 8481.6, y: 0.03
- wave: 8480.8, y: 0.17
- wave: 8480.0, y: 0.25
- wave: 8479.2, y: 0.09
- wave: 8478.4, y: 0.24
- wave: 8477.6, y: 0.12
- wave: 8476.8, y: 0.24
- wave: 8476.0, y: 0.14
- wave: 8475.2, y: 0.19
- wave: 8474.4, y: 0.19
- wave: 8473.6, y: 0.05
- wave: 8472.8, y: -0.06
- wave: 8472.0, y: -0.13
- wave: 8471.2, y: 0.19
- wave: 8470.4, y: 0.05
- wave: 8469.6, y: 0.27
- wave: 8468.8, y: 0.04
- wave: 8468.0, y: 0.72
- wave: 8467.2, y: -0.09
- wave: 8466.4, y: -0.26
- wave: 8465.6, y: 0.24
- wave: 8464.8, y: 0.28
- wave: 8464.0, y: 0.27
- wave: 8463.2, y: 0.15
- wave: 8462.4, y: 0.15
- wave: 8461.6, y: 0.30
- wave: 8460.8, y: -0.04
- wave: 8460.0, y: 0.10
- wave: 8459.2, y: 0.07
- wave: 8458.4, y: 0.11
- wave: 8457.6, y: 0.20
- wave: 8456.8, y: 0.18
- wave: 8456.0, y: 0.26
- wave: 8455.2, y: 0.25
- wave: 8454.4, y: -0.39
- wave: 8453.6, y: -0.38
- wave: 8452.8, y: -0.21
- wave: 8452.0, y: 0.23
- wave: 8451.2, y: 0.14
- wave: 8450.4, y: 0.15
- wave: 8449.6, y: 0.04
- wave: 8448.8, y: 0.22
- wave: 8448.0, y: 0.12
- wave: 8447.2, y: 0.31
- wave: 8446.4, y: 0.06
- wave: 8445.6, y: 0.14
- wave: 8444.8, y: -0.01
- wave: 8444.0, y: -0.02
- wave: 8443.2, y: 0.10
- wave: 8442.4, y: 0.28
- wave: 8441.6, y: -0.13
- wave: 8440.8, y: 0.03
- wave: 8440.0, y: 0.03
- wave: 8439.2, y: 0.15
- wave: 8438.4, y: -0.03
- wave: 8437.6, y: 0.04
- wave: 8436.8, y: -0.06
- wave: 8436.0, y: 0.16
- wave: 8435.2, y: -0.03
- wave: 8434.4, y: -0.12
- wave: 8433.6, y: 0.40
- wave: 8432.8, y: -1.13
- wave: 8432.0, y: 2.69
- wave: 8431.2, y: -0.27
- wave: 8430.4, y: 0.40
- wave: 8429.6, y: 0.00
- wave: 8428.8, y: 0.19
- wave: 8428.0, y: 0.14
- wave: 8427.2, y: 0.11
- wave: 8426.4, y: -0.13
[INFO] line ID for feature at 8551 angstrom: [O II]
